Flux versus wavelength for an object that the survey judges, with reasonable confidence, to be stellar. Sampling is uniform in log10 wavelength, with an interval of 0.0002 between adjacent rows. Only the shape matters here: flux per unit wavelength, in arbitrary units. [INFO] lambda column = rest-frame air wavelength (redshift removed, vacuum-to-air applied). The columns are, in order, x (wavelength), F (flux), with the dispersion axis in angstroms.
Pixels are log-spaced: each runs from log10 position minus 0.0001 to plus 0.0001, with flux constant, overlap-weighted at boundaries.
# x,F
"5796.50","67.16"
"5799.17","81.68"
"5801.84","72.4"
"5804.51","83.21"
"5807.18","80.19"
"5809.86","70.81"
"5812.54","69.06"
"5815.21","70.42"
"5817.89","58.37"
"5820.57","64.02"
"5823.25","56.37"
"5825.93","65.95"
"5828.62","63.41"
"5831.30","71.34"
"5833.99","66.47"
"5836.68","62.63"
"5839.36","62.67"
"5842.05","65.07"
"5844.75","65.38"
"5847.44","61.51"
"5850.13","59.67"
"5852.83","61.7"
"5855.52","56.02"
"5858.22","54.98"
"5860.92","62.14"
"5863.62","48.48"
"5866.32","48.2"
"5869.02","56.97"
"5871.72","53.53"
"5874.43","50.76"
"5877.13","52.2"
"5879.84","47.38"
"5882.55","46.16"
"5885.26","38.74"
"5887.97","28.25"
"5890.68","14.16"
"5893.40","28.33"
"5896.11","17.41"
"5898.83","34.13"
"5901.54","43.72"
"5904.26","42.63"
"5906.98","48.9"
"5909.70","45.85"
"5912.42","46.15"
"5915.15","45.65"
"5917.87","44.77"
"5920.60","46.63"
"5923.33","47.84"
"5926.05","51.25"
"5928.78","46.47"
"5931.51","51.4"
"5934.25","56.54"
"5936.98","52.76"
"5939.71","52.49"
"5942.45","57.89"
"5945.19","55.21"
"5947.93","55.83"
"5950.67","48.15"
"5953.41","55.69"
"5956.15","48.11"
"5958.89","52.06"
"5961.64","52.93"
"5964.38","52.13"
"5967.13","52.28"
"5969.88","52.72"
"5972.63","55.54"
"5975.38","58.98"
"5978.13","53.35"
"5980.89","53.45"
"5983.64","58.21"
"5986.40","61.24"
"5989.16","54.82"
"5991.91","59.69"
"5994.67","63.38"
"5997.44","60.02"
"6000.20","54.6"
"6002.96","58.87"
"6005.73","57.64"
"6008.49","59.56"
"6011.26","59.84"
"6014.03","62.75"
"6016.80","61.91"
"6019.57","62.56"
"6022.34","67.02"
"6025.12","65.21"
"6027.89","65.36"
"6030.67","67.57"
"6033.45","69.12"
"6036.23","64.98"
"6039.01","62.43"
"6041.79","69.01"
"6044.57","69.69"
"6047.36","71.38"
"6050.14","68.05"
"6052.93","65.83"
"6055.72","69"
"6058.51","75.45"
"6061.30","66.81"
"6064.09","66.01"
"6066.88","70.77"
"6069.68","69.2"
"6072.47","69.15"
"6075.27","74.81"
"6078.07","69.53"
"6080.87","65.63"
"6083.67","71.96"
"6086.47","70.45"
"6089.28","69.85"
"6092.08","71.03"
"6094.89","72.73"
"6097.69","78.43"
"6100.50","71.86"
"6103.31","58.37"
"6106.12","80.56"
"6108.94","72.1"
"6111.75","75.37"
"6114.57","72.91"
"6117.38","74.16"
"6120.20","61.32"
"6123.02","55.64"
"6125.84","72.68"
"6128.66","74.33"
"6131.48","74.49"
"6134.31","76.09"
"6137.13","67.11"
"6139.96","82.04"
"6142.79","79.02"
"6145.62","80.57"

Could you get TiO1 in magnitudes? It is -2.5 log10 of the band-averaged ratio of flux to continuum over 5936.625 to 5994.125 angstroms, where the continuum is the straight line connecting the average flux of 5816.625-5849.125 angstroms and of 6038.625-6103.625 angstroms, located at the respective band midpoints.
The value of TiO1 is 0.222 mag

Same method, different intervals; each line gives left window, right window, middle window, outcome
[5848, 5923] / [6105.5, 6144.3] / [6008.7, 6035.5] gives -0.06 mag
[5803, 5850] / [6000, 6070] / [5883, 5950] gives 0.44 mag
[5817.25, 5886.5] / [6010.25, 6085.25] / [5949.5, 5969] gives 0.22 mag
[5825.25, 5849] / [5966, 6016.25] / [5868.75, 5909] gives 0.49 mag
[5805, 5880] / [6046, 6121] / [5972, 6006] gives 0.16 mag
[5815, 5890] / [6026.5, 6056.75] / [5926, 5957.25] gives 0.17 mag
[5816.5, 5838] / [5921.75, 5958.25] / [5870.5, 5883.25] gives 0.17 mag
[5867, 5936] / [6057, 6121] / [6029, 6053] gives -0.06 mag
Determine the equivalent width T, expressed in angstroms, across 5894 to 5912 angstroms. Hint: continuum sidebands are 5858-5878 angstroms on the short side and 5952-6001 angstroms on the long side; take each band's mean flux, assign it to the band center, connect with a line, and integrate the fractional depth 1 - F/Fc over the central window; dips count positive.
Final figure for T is 5.11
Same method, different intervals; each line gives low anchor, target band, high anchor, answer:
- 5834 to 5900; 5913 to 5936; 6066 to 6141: 2.5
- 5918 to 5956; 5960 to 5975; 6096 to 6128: 0.4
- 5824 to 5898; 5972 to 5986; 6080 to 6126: 1.1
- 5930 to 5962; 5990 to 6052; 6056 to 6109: -0.7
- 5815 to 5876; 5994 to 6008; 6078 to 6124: 1.6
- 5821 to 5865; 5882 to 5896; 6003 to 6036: 7.4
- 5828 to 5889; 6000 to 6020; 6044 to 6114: 1.9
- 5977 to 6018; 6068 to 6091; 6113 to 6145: -1.1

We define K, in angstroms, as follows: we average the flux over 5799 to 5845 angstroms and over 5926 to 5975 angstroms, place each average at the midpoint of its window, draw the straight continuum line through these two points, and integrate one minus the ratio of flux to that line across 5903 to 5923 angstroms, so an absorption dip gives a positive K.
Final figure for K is 4.0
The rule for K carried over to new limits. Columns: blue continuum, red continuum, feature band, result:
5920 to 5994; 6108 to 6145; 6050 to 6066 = -1.0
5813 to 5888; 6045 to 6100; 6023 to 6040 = 0.5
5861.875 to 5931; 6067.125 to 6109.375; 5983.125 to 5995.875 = -0.6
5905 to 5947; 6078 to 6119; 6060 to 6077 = -0.4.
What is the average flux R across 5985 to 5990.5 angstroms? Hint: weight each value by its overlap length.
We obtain 58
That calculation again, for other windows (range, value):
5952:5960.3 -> 51.9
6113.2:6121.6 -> 69.5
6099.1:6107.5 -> 70.2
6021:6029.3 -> 65.8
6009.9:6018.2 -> 61.5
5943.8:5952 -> 53.1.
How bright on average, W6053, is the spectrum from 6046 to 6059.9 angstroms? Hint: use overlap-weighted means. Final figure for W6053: 69.9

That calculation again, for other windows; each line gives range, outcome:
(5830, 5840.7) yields 65.8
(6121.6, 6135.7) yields 70.6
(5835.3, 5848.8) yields 63.5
